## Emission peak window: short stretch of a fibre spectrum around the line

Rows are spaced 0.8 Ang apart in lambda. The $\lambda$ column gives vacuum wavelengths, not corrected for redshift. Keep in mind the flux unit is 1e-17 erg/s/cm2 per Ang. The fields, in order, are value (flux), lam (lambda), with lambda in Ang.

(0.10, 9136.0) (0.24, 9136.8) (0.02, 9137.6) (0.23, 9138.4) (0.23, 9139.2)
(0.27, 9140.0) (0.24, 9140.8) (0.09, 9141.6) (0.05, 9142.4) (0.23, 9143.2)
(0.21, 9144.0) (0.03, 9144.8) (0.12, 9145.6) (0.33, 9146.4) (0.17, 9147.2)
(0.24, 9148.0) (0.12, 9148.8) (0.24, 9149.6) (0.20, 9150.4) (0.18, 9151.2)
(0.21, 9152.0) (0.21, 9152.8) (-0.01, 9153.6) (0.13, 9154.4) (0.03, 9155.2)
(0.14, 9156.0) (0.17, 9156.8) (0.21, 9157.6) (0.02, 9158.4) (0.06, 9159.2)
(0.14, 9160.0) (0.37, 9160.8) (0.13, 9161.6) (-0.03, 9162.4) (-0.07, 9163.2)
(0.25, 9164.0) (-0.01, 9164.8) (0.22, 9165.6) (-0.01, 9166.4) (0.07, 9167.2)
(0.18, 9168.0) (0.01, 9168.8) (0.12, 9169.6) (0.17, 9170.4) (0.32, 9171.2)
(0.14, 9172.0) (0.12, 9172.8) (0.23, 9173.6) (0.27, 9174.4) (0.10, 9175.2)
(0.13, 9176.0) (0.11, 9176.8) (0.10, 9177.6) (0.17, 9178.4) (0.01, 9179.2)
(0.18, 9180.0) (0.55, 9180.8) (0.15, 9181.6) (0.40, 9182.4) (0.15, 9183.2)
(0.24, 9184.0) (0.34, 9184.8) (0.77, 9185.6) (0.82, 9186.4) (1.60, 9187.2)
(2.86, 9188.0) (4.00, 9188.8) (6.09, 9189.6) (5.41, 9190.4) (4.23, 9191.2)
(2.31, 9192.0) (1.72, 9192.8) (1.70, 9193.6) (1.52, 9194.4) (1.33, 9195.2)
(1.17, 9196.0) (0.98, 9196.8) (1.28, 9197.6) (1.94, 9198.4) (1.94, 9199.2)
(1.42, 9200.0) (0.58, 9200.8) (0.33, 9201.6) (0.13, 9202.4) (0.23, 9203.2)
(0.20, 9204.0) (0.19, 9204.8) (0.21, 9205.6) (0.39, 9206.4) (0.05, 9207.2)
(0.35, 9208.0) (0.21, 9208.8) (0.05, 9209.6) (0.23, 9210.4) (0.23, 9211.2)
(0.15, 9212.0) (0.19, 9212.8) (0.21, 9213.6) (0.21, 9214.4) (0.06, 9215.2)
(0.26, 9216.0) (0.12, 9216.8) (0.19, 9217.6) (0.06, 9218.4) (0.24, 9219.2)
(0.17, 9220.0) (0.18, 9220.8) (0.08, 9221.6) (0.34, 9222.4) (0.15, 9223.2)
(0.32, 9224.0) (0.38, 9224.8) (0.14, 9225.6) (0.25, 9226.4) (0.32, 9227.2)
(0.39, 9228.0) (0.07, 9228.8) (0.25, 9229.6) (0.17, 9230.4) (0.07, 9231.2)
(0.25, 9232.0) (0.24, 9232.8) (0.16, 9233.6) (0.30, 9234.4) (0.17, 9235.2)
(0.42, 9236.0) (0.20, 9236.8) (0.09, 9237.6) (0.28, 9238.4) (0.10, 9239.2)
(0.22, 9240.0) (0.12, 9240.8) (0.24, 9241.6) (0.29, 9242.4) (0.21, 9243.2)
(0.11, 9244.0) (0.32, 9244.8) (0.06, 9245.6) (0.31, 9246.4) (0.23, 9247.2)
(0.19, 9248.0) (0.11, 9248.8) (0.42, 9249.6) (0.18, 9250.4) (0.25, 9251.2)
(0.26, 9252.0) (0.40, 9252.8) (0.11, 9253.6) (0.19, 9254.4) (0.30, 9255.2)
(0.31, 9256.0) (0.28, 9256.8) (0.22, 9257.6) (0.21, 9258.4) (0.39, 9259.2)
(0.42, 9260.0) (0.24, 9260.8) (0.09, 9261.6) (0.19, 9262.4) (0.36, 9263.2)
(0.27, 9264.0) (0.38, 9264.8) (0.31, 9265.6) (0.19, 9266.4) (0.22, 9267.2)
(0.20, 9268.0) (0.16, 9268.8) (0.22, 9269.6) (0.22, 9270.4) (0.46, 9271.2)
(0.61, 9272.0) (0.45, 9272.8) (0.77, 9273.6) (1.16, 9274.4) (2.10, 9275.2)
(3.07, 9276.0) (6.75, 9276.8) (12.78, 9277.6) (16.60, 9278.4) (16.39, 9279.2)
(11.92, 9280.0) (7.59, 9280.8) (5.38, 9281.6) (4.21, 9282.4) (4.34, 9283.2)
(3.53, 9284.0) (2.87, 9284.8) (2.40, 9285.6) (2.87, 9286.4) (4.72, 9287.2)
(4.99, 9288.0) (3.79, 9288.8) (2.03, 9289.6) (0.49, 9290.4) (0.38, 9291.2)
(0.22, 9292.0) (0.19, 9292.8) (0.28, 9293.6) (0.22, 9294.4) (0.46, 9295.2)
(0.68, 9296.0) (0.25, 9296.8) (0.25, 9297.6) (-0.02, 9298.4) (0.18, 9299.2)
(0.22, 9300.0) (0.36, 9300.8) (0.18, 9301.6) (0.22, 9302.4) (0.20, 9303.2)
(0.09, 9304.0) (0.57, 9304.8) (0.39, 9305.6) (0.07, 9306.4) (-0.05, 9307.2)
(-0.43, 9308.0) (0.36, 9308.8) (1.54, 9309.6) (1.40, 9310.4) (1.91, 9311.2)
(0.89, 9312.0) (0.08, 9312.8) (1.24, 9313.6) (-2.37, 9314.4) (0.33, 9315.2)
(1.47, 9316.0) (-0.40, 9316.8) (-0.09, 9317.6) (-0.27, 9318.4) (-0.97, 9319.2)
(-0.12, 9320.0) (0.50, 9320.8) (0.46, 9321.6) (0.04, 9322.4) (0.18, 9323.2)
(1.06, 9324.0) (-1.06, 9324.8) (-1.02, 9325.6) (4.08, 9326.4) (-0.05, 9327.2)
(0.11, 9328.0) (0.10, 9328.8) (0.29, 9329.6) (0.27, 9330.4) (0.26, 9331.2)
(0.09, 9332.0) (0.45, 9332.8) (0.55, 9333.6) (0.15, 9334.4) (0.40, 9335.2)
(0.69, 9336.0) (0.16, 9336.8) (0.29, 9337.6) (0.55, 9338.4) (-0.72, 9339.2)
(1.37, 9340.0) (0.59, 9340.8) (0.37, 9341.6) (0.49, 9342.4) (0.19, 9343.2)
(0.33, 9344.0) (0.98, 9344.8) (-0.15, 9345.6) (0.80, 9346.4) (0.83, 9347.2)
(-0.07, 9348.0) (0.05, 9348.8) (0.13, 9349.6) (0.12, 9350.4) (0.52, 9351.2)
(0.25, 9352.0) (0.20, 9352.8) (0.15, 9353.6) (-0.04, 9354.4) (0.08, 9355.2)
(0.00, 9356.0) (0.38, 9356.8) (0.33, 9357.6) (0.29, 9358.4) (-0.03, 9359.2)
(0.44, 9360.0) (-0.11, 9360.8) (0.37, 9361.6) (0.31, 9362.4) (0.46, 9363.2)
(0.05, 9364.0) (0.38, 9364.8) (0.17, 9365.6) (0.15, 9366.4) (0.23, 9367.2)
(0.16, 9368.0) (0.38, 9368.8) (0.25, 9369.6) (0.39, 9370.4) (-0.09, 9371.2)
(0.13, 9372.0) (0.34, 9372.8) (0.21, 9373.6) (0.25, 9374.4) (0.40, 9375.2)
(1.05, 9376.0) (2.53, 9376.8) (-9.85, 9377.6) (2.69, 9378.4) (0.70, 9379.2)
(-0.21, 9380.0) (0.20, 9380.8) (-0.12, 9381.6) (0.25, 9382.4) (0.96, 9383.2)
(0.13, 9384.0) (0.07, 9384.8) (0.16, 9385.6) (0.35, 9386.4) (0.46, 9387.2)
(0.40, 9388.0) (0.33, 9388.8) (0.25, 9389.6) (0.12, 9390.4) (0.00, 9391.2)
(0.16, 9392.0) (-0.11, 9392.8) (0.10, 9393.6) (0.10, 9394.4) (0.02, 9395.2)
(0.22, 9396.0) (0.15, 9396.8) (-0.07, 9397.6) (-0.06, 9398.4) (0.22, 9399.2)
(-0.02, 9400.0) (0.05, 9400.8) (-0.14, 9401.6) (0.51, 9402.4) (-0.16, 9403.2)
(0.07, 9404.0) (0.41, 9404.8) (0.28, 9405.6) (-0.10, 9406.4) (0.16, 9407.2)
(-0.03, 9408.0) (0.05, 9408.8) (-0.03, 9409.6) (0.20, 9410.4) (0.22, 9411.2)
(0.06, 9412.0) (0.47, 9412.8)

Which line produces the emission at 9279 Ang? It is [O III] 5007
